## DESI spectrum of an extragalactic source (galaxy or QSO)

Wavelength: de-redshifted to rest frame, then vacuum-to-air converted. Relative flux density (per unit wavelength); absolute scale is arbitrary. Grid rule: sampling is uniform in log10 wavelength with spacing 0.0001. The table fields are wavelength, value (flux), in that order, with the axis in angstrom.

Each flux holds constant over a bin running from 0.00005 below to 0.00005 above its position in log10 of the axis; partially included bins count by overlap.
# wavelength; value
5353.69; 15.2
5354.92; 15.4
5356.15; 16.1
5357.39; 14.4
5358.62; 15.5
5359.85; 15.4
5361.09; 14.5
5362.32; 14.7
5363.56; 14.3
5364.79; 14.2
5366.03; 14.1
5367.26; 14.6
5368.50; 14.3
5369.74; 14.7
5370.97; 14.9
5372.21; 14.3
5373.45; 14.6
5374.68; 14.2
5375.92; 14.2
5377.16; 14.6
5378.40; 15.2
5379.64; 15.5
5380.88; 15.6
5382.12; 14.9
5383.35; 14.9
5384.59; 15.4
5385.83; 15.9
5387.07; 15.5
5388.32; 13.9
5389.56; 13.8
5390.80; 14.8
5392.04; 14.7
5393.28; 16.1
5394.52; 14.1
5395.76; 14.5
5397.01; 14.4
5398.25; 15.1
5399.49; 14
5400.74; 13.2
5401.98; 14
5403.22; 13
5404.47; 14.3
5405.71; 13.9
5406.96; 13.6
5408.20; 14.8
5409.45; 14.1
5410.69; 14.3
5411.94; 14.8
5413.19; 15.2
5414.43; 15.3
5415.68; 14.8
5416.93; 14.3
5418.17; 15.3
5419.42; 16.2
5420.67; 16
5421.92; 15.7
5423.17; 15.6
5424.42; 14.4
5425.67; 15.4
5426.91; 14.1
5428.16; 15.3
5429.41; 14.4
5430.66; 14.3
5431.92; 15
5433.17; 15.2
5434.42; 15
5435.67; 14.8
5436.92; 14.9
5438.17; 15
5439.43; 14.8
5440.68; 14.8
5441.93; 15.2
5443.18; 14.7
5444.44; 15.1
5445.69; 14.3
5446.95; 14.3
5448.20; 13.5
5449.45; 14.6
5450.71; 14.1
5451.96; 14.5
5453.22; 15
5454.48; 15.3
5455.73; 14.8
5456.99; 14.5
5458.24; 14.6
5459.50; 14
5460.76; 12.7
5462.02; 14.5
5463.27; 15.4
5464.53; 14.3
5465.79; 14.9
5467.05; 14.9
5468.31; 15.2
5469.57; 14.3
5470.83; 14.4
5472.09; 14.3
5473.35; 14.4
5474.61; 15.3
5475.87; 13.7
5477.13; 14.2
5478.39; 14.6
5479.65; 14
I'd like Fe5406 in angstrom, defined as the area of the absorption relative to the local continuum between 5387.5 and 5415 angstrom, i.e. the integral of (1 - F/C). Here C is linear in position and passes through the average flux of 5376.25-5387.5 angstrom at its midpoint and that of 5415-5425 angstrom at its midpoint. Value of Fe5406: 1.6 angstrom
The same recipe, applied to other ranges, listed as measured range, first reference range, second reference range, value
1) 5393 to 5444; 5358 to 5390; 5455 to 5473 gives -0.3 angstrom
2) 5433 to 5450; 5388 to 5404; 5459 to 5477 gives -0.4 angstrom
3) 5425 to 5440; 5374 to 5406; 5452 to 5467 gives -0.3 angstrom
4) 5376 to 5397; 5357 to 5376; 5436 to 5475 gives -0.5 angstrom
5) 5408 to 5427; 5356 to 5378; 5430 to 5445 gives -0.3 angstrom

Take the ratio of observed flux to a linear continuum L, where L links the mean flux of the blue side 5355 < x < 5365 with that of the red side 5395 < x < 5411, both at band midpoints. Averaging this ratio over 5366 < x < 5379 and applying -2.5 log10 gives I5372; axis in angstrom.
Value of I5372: 0.01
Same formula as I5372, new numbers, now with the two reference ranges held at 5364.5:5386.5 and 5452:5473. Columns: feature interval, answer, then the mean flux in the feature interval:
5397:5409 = 0.05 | 14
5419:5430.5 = -0.04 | 15.2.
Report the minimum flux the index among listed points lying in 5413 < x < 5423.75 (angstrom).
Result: 14.3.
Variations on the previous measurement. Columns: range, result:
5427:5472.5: 12.7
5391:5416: 13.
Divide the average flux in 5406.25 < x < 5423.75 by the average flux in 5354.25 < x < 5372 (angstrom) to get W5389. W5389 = 1.0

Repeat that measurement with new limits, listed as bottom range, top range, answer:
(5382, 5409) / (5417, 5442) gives 1.04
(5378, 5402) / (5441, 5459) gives 0.99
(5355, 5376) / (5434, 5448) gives 1.01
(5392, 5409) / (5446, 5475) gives 1.02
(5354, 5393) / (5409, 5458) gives 1.00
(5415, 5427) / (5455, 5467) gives 0.95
